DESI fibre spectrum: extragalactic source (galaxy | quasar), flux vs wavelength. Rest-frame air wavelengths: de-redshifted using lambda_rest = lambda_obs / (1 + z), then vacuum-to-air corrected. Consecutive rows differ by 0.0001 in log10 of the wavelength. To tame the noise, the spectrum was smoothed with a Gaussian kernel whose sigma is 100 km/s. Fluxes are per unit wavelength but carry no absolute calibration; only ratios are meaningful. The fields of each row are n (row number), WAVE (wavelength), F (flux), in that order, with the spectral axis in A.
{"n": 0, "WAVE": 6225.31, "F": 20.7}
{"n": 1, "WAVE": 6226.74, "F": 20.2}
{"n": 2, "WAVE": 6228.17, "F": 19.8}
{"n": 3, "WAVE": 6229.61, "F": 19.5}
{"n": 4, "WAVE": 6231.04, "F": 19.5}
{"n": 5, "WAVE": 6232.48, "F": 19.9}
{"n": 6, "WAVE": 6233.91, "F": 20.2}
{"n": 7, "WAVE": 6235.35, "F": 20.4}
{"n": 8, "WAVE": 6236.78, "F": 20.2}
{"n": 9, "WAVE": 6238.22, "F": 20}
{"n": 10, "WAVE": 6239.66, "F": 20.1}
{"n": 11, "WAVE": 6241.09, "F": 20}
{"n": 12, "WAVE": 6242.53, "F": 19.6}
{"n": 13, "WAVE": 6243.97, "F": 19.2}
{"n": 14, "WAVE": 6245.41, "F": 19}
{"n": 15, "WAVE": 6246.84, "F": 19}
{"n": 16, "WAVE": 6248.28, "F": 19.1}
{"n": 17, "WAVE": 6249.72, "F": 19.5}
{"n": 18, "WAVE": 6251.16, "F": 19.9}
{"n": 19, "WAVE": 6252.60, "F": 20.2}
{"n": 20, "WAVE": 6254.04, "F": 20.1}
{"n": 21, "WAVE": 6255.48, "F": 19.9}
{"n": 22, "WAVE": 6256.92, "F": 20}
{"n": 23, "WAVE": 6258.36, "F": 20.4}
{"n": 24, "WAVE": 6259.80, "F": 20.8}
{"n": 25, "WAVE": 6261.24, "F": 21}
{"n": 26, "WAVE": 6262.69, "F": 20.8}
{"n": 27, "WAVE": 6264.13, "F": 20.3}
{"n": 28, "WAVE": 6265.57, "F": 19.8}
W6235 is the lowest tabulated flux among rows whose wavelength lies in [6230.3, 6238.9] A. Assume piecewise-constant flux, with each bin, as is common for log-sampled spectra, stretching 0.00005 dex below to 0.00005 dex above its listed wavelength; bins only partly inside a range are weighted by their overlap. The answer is 19.5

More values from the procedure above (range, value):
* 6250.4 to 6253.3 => 19.9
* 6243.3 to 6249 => 19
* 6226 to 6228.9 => 19.8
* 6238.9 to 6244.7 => 19.2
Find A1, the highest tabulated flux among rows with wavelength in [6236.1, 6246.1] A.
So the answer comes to 20.2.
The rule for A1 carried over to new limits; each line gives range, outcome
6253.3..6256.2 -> 20.1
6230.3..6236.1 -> 20.4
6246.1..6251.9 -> 19.9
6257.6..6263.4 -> 21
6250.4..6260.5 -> 20.8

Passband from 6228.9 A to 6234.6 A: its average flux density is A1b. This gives 19.8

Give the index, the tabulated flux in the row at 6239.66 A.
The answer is 20.1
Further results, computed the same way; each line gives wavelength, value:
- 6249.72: 19.5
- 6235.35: 20.4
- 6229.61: 19.5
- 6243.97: 19.2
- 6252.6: 20.2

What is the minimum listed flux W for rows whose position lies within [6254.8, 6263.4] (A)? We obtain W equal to 19.9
